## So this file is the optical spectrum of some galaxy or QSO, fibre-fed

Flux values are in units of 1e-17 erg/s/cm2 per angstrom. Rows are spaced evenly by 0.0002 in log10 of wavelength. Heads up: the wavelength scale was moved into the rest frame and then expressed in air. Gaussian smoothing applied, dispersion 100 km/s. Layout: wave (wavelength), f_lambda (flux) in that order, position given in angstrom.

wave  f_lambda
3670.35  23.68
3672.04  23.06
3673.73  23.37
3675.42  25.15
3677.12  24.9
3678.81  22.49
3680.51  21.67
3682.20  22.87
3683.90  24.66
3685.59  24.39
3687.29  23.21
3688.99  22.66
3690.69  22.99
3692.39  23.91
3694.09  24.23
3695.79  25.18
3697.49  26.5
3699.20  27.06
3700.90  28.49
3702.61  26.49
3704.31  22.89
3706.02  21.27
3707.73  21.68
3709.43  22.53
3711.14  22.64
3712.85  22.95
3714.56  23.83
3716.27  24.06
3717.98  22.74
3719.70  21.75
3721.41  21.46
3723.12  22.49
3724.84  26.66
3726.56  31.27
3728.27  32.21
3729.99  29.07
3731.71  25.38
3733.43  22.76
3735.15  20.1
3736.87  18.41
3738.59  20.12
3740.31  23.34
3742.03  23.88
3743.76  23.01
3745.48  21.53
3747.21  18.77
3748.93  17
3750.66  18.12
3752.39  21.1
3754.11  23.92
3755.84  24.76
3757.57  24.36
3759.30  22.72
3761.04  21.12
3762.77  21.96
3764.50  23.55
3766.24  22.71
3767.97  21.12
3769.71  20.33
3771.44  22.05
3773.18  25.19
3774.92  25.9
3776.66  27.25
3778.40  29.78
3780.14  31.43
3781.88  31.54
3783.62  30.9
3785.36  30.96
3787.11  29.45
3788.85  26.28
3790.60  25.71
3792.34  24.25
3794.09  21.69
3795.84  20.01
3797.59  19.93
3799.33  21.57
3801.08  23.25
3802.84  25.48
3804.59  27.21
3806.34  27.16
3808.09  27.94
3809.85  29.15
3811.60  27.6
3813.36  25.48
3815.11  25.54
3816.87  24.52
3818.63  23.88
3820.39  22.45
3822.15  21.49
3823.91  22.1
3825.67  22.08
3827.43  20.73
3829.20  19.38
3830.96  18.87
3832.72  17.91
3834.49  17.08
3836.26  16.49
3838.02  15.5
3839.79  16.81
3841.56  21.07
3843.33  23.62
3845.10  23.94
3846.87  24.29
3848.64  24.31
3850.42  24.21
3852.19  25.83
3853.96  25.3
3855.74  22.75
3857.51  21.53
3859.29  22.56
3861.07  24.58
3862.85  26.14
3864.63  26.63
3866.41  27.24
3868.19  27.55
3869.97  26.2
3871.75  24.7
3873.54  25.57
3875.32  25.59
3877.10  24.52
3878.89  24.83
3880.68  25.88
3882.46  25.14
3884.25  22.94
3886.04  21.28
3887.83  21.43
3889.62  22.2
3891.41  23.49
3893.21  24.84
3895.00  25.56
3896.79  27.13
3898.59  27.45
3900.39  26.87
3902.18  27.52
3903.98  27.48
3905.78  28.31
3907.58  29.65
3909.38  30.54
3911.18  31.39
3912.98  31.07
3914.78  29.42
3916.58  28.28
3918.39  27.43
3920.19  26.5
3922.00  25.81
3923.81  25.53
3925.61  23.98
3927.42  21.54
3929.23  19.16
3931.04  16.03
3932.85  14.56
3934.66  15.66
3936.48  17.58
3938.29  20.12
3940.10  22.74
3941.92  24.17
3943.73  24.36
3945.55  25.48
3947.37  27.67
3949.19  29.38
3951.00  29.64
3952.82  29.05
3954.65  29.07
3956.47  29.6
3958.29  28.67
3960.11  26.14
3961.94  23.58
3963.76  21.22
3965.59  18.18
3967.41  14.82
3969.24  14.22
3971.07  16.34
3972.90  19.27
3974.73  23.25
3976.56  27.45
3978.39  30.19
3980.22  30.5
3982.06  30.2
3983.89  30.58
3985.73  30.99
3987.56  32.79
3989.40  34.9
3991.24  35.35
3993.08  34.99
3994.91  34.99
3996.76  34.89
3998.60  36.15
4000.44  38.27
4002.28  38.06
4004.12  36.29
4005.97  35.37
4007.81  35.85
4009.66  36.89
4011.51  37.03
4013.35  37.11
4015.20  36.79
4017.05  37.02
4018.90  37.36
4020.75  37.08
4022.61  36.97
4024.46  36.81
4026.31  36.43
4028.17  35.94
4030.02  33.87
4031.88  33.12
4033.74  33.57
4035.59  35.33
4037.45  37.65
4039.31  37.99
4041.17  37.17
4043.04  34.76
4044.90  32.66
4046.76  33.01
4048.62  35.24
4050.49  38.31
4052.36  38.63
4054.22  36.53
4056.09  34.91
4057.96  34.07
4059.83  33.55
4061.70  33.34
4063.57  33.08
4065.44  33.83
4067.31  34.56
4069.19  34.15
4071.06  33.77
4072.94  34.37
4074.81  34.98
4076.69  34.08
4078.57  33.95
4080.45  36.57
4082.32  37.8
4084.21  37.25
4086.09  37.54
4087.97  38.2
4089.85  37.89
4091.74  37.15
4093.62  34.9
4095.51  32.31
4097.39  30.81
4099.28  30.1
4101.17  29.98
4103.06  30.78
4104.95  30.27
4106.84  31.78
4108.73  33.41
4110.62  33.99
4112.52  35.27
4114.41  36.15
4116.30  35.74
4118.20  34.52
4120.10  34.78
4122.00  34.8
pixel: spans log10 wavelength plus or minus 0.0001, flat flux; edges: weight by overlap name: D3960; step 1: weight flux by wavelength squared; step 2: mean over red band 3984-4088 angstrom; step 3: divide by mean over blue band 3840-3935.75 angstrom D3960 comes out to 1.5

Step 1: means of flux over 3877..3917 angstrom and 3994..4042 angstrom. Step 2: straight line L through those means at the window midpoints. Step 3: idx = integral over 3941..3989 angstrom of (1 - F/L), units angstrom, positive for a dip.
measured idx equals 9.3 angstrom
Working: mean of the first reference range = 26.4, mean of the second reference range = 36.3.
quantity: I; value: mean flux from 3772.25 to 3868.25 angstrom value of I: 24.2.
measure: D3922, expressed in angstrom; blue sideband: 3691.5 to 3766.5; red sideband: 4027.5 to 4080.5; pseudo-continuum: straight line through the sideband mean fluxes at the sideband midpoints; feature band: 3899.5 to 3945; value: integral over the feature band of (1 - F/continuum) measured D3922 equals 8.4 angstrom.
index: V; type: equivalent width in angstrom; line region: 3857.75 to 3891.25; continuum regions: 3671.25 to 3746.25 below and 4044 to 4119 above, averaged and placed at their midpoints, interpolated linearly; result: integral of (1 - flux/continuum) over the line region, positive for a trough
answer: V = 4.64 angstrom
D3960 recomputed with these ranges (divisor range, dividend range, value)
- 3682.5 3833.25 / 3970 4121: 1.65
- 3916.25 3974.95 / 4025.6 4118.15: 1.61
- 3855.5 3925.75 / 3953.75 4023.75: 1.25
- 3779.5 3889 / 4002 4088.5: 1.65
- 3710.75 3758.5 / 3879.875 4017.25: 1.33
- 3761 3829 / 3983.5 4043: 1.61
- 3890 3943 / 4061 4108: 1.50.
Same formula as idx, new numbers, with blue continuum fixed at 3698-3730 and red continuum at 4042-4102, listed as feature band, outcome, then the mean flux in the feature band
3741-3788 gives 3.5 angstrom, 24.2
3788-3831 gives 5.6 angstrom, 23.8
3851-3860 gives 1.6 angstrom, 23.7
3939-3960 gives 2.8 angstrom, 27.2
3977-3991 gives 0.3 angstrom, 31.5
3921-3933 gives 3.6 angstrom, 21.4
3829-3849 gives 5.9 angstrom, 19.9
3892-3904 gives 1.3 angstrom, 26.5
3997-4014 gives -2.0 angstrom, 36.7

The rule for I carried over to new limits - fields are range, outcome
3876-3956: 25.1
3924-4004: 26.3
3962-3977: 19.3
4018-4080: 35.2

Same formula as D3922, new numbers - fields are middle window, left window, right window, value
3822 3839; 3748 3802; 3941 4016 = 4.4 angstrom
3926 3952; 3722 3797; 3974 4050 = 7.9 angstrom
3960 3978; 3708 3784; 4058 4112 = 5.9 angstrom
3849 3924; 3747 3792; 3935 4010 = 2.1 angstrom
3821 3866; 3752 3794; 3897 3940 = 5.8 angstrom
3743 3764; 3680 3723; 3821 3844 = 0.4 angstrom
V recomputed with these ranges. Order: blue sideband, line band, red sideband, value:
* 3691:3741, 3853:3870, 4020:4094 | 2.4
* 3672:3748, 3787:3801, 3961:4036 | 1.5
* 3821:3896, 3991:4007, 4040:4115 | -3.0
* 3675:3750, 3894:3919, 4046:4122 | 0.8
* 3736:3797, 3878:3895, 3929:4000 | 1.0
